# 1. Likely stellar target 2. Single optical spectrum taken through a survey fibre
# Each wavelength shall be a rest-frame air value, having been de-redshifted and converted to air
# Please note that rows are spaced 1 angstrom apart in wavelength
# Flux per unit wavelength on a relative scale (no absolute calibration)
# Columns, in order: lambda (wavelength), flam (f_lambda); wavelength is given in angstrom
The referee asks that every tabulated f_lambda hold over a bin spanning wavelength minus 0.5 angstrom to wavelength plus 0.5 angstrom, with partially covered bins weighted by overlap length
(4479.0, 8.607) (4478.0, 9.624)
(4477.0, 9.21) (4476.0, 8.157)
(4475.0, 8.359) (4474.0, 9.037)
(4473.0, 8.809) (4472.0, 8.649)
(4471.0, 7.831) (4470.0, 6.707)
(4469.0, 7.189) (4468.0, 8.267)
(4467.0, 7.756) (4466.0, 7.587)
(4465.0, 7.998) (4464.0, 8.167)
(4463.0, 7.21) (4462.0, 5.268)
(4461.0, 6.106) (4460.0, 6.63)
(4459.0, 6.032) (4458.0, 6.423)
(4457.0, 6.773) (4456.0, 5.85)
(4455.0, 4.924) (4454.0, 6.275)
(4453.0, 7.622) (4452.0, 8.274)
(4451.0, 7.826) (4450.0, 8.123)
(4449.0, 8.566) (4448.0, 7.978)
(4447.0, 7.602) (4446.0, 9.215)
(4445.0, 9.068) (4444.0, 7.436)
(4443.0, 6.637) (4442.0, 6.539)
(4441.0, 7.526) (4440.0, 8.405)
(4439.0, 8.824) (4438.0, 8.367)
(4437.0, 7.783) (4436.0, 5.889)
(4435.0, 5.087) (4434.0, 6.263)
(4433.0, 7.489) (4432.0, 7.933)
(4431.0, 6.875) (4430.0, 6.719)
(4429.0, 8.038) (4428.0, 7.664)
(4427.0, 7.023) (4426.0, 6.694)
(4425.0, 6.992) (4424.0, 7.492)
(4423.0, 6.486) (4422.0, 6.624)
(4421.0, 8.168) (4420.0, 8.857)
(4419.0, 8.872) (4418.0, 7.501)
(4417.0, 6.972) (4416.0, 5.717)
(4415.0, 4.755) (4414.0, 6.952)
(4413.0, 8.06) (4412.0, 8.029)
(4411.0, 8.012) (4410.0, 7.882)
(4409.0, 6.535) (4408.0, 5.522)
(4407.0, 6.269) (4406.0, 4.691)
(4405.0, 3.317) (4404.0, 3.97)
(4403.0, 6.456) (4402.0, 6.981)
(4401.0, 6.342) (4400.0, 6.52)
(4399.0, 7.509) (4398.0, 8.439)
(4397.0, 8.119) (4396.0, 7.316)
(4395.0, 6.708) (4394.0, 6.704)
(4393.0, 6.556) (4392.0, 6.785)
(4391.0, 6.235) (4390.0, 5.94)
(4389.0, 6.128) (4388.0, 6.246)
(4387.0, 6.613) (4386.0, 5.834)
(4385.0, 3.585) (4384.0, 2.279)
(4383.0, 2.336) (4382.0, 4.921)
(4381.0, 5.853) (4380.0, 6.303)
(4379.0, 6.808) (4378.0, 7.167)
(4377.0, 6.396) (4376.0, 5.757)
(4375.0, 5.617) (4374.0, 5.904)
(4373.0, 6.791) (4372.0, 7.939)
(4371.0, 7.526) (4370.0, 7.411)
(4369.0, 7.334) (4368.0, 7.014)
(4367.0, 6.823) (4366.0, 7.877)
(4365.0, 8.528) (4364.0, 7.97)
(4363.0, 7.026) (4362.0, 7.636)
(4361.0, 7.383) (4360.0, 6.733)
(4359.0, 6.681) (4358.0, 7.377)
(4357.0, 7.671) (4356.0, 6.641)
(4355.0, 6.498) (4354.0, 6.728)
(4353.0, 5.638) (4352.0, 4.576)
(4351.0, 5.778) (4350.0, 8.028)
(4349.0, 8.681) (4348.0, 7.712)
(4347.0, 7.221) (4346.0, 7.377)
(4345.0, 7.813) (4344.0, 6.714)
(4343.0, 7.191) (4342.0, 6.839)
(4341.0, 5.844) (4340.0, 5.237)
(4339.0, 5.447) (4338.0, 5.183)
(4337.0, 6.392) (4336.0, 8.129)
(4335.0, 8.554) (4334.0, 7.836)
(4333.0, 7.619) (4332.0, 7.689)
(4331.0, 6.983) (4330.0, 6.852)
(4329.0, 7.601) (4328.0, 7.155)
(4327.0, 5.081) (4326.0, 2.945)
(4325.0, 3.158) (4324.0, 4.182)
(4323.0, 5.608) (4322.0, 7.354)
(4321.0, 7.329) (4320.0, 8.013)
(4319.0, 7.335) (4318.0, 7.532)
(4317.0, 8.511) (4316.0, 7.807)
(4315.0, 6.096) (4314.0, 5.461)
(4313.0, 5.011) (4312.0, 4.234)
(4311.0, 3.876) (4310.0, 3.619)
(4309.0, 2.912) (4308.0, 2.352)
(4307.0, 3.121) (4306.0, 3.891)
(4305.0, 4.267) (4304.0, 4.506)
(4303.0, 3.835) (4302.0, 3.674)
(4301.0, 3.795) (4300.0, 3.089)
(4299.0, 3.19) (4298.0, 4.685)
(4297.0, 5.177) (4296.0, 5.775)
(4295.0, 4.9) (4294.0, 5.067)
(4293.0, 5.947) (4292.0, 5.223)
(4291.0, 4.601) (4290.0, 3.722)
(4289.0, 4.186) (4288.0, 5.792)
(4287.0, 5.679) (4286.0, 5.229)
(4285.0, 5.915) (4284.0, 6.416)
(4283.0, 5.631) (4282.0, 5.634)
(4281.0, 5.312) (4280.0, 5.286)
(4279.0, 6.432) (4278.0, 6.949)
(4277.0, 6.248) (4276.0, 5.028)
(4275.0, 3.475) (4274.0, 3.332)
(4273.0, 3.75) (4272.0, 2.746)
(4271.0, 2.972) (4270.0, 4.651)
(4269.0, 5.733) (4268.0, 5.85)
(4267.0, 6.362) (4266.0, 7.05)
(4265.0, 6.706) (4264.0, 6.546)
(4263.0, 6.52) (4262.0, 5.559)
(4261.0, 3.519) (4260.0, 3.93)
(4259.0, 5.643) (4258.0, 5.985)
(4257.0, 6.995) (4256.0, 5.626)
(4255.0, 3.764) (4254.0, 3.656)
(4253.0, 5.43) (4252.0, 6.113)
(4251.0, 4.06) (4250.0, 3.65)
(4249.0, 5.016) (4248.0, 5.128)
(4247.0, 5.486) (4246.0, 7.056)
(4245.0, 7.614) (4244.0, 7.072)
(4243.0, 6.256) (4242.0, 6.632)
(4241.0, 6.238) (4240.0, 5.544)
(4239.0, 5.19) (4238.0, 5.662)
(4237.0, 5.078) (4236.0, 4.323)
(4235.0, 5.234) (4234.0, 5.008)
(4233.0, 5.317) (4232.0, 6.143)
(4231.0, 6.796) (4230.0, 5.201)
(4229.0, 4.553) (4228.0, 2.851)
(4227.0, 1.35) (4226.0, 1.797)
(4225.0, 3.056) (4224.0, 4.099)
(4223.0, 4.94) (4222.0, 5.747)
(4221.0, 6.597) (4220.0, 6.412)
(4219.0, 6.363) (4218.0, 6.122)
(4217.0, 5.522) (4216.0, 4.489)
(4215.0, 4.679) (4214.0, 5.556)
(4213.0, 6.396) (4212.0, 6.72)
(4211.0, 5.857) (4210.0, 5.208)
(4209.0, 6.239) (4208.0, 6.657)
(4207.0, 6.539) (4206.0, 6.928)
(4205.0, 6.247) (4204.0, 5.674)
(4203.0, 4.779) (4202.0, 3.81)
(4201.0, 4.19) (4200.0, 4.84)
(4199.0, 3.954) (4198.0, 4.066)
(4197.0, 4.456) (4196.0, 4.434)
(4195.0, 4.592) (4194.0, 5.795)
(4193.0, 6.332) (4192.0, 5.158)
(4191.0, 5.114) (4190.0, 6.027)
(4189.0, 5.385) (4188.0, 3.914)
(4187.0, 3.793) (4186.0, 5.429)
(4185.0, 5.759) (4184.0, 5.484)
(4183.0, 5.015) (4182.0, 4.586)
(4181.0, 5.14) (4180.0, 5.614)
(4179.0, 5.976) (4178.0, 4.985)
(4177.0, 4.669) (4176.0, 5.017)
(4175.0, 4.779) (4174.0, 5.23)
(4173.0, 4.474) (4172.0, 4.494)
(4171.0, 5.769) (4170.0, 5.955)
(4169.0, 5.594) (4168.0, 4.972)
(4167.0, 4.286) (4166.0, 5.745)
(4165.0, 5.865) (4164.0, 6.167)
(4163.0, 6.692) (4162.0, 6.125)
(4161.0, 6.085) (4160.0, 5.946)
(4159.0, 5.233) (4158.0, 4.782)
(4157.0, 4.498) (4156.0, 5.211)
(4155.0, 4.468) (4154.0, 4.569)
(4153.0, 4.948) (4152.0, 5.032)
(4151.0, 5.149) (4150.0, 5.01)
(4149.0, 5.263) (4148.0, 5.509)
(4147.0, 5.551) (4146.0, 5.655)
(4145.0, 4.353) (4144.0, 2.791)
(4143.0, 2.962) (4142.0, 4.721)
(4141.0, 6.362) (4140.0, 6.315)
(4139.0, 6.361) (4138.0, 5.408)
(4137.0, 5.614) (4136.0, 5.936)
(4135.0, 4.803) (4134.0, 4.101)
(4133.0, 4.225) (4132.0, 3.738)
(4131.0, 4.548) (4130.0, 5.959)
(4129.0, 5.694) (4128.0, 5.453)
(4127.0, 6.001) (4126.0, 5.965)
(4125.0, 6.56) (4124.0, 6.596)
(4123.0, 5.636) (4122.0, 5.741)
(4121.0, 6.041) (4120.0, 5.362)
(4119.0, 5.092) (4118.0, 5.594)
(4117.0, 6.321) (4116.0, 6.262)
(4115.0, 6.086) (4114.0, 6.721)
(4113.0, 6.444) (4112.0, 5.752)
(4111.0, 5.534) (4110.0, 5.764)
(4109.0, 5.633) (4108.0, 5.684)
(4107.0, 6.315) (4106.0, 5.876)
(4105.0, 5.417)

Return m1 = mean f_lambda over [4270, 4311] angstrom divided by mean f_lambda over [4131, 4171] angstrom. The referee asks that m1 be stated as 0.88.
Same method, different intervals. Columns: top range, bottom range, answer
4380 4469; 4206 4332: 1.29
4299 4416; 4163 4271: 1.17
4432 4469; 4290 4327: 1.48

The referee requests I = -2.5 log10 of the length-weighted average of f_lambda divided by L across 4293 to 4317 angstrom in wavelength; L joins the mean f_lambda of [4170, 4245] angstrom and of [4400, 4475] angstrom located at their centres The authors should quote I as 0.325 mag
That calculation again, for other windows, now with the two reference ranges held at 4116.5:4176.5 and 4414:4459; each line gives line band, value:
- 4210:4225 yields 0.039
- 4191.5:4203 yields 0.200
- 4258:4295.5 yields 0.179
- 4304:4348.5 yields 0.082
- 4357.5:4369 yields -0.092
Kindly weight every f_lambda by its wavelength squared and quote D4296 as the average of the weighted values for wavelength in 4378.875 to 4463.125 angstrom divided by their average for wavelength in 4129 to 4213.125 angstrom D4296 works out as 1.46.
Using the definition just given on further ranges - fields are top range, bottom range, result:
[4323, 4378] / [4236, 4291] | 1.31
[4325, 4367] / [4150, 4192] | 1.43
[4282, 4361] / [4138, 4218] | 1.19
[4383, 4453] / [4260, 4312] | 1.53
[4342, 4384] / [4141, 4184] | 1.45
